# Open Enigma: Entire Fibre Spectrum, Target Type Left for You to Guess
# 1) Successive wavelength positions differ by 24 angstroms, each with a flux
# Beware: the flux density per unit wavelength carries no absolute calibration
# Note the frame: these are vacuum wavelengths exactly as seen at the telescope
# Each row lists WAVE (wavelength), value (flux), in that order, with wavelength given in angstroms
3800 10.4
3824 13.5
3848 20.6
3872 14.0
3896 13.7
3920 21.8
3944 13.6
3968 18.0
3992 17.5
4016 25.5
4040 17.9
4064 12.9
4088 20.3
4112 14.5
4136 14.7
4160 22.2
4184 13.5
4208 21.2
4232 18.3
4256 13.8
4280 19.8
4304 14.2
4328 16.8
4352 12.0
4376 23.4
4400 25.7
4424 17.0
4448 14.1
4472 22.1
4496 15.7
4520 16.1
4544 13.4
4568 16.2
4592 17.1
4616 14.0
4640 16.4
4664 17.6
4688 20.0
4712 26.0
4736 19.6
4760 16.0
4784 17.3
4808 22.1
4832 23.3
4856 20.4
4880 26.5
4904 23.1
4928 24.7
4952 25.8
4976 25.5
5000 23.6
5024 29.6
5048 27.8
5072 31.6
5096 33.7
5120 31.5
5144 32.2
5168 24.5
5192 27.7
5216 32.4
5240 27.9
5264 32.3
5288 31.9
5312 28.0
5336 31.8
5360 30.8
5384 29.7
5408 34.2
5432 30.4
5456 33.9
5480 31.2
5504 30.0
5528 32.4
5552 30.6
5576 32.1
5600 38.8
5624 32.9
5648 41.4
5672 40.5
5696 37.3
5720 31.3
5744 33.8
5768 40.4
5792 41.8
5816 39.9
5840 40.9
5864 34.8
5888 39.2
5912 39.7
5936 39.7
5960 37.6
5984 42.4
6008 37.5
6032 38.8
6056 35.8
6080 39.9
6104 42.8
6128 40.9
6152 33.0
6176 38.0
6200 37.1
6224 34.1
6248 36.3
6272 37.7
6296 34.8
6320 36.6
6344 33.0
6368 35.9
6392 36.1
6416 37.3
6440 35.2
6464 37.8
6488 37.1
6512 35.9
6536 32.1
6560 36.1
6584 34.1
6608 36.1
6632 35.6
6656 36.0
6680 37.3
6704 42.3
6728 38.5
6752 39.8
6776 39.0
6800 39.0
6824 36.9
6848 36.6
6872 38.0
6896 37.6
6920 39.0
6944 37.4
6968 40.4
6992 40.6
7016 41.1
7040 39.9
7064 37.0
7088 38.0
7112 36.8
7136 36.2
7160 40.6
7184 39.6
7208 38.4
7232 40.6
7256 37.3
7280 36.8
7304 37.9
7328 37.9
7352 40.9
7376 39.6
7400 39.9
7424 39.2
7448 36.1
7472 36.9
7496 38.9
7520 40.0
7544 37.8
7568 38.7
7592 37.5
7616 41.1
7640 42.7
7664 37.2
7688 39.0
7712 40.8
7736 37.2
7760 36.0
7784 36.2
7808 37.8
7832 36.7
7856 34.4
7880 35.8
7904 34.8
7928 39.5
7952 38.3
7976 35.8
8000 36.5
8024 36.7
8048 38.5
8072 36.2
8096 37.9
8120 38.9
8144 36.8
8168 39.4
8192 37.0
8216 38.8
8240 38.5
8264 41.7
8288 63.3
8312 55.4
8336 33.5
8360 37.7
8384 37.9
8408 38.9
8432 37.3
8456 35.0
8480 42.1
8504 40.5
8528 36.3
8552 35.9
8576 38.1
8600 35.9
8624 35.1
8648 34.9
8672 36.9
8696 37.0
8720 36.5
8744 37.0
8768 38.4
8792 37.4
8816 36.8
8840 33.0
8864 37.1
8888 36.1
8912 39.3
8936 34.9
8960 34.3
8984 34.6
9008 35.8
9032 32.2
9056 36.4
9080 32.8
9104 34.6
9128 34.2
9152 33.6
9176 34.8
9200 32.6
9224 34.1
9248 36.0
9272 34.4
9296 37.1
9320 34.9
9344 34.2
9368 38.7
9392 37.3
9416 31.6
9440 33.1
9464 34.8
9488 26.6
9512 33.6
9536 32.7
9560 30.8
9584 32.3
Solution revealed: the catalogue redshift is 0.26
